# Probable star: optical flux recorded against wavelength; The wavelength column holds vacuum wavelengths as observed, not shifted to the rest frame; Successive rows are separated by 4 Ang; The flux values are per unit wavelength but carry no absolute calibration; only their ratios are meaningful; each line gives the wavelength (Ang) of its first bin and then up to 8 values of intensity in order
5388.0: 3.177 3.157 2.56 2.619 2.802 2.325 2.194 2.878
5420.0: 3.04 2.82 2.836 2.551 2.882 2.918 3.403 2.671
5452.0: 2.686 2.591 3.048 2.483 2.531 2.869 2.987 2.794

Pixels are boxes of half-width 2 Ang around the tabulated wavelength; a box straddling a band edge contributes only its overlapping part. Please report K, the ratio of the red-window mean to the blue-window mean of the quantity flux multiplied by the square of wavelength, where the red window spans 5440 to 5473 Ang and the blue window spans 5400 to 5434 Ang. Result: 1.06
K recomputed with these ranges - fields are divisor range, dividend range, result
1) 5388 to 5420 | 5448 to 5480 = 1.04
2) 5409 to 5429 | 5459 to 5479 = 1.03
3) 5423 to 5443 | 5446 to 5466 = 0.96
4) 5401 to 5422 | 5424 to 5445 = 1.10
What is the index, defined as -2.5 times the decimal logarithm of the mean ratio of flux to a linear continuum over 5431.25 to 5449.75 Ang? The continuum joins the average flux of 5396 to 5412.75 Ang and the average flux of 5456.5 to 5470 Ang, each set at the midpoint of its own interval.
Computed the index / -0.12 mag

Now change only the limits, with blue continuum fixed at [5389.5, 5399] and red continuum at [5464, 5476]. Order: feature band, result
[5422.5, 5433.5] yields 0.02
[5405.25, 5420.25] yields 0.10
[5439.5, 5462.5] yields -0.05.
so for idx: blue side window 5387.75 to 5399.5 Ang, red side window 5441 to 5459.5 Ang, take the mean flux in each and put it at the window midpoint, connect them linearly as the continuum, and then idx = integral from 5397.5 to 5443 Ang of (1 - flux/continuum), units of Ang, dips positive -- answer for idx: 2.3 Ang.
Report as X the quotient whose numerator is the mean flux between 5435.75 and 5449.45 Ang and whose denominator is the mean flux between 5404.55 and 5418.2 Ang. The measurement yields 1.19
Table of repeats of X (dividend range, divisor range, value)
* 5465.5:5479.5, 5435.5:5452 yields 0.95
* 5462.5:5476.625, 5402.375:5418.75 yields 1.05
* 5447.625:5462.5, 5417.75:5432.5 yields 0.97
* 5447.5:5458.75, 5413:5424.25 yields 0.93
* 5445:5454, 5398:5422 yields 1.04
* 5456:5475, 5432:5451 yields 0.94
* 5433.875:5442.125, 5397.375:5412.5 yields 1.15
